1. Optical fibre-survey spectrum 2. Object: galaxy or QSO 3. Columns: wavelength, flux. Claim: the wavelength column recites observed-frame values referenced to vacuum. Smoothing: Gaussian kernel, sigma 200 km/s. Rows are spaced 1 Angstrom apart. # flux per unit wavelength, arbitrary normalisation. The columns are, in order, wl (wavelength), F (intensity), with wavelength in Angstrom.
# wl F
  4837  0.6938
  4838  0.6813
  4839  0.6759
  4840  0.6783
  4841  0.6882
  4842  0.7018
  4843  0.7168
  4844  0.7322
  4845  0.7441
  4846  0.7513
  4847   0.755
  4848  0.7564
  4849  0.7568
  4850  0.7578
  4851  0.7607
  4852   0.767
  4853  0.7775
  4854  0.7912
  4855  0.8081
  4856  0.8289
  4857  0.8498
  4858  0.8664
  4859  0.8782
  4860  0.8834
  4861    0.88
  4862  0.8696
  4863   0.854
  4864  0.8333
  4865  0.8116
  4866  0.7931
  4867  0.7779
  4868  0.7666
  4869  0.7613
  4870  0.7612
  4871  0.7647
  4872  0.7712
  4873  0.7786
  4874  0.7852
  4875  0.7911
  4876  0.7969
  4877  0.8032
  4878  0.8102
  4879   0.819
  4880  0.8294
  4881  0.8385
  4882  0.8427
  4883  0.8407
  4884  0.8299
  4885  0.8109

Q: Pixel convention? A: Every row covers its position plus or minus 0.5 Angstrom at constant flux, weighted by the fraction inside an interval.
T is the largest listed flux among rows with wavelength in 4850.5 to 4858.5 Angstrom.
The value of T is 0.8664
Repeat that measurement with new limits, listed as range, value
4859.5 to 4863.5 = 0.8834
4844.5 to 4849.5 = 0.7568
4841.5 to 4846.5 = 0.7513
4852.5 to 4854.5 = 0.7912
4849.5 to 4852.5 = 0.767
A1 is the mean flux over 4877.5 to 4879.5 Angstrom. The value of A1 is 0.815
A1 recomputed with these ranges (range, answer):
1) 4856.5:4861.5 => 0.872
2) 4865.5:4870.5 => 0.772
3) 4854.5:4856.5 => 0.819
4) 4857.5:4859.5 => 0.872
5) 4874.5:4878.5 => 0.8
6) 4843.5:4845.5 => 0.738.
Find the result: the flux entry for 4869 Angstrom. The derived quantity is 0.7613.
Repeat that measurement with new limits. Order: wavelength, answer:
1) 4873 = 0.7786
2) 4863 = 0.854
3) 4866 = 0.7931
